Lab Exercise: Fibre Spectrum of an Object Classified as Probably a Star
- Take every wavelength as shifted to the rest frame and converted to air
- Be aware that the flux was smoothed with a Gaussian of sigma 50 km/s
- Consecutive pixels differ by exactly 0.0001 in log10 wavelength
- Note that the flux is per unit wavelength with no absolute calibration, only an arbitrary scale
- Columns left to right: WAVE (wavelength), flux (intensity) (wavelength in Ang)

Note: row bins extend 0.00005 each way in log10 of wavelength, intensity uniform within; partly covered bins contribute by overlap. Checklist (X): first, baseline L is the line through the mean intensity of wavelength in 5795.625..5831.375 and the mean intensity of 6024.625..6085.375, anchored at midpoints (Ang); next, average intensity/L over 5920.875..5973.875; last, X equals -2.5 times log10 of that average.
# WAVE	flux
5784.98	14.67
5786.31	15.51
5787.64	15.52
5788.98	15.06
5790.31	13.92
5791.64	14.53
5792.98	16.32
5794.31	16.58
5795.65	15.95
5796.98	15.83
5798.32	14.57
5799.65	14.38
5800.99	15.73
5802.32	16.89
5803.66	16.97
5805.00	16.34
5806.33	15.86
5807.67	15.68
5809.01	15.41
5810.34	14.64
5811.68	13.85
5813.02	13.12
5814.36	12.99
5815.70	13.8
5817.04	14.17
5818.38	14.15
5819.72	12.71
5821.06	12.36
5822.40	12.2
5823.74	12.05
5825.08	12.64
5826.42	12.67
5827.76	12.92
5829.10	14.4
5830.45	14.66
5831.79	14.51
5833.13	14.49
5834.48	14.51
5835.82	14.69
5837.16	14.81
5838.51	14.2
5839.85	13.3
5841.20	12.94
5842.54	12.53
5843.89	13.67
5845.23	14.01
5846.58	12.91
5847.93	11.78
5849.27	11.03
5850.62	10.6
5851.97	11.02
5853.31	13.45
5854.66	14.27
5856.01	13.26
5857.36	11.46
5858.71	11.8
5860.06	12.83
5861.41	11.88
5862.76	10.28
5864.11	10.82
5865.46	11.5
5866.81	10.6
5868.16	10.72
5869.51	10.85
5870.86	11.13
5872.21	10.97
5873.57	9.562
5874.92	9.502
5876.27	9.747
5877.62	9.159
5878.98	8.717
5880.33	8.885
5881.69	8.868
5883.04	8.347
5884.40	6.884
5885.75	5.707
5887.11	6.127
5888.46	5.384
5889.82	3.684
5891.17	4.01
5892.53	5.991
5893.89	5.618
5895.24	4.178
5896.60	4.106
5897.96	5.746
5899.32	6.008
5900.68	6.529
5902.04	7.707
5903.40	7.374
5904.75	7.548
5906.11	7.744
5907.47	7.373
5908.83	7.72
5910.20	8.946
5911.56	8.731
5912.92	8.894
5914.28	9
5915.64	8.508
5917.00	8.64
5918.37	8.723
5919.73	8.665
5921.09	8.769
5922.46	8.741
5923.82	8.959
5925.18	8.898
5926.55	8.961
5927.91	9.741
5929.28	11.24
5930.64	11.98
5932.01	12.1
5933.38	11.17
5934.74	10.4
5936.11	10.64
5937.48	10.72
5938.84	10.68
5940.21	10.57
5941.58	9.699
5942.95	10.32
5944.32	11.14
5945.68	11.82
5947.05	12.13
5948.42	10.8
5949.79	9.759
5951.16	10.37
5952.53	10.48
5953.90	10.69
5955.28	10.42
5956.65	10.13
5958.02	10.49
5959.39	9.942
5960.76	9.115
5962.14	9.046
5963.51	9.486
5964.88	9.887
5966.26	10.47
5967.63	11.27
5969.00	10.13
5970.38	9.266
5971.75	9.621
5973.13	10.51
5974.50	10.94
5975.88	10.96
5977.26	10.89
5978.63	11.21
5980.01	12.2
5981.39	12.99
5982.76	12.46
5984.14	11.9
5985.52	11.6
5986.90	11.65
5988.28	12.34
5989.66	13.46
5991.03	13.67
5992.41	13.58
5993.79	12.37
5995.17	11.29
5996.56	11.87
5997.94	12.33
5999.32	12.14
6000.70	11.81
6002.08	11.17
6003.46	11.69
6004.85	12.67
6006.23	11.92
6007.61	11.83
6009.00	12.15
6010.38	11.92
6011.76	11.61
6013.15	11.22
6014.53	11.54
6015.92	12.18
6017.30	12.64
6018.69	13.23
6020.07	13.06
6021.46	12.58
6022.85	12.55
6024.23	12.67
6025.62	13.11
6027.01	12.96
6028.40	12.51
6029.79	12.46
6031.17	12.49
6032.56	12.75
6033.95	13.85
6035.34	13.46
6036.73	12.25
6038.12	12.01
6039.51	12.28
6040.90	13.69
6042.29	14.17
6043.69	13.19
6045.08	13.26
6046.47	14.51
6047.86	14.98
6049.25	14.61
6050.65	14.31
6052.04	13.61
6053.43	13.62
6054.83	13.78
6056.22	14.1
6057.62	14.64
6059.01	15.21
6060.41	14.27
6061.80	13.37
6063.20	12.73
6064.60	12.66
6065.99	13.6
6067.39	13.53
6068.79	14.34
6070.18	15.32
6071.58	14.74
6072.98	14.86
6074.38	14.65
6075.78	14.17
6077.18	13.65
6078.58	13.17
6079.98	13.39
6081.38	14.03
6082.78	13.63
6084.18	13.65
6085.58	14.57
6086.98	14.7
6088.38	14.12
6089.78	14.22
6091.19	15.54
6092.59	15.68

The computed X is 0.331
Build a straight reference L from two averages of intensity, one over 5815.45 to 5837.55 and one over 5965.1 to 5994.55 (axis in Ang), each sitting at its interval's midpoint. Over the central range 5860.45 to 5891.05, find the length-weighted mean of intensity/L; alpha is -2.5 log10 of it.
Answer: 0.40 mag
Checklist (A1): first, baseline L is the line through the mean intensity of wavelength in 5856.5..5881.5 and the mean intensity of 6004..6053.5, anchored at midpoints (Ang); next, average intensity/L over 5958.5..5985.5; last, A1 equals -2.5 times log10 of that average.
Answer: 0.13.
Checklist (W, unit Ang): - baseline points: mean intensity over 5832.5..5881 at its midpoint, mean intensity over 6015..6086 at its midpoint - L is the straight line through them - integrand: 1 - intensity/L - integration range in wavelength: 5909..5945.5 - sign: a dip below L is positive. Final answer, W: 7.9 Ang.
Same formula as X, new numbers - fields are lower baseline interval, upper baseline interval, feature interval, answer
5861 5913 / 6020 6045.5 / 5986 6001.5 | -0.07 mag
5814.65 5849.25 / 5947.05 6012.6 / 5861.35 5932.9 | 0.43 mag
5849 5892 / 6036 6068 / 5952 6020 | 0.08 mag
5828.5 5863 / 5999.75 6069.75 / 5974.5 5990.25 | 0.10 mag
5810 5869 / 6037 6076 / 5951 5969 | 0.31 mag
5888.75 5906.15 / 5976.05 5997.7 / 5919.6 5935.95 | -0.25 mag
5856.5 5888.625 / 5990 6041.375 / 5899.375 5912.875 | 0.32 mag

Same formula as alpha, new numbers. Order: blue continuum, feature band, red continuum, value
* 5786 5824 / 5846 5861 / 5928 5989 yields 0.11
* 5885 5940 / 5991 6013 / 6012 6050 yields -0.03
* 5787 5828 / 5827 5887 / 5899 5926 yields 0.00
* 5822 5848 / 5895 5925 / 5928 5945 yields 0.43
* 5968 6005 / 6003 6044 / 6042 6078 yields 0.03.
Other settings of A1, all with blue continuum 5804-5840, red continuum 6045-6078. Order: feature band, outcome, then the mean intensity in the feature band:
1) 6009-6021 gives 0.158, 12.2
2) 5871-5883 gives 0.430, 9.44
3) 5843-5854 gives 0.141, 12.3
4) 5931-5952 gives 0.283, 10.8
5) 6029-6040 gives 0.113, 12.7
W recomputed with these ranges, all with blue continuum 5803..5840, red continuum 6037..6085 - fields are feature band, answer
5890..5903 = 7.9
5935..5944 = 2.3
